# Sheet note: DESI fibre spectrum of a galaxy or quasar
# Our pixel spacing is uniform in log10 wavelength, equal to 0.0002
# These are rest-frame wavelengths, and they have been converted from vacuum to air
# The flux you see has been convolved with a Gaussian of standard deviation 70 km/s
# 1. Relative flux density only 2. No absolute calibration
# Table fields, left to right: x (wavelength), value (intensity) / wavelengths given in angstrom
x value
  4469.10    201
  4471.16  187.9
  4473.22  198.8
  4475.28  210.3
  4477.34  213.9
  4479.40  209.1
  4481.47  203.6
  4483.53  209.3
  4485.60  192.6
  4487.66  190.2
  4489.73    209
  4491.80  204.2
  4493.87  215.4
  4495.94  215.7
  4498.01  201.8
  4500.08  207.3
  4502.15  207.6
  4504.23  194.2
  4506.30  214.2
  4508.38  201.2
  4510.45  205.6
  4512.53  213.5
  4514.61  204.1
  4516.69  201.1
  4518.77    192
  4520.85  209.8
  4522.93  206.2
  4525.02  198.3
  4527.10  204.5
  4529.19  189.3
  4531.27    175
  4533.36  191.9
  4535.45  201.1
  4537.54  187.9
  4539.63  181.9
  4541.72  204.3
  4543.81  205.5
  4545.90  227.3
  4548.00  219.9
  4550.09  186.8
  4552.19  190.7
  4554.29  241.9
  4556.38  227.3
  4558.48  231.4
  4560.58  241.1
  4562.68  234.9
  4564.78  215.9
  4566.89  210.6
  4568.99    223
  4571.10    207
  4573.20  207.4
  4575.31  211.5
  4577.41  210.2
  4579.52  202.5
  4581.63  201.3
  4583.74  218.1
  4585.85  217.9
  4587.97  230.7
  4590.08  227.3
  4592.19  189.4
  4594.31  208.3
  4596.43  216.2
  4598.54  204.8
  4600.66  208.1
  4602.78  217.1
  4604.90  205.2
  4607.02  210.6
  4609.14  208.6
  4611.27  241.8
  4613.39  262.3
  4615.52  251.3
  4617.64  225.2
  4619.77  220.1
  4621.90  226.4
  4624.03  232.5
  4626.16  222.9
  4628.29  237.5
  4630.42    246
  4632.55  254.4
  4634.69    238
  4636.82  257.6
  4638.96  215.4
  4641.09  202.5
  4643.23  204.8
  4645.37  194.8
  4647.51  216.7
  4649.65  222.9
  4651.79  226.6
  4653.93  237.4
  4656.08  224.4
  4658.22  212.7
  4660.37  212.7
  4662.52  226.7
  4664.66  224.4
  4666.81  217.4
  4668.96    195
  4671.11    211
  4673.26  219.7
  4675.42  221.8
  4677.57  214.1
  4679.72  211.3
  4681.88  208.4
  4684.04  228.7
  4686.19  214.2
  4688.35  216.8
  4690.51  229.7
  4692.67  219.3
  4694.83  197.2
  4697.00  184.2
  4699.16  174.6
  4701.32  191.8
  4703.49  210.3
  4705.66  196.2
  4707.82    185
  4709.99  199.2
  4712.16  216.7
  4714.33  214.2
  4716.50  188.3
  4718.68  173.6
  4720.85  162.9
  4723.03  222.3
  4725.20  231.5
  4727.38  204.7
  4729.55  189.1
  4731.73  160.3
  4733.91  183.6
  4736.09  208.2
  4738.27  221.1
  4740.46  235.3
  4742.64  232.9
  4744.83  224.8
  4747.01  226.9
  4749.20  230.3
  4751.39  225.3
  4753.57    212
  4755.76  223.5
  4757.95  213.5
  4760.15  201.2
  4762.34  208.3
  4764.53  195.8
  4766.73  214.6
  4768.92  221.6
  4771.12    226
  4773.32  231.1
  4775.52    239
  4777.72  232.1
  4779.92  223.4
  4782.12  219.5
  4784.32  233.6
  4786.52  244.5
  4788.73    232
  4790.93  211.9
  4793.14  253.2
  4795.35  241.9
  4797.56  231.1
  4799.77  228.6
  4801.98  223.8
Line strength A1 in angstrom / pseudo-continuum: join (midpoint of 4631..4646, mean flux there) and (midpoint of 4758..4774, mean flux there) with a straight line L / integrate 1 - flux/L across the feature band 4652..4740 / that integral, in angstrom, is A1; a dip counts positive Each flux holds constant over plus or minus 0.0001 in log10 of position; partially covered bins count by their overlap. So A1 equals 5.3 angstrom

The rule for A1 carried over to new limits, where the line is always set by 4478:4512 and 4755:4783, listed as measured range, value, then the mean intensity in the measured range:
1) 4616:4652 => -2.4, 227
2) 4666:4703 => 1.0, 209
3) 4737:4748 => -0.5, 228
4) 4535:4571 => -0.9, 214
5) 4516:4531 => 0.6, 199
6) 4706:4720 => 1.3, 196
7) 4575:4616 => -1.3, 217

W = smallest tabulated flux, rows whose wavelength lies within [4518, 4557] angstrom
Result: 175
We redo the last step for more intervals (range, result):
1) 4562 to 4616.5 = 189.4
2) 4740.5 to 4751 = 224.8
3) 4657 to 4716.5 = 174.6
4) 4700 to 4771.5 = 160.3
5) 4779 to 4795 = 211.9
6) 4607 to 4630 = 208.6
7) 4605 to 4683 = 194.8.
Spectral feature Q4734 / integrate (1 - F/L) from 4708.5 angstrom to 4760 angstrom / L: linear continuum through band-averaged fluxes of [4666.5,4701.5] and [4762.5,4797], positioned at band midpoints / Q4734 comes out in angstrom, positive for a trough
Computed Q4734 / 2.5 angstrom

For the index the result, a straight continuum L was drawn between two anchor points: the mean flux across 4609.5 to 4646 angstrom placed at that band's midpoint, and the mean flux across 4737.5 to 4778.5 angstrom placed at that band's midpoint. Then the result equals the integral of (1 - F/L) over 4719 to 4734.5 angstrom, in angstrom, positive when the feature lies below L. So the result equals 2.2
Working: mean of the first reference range 231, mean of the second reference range 222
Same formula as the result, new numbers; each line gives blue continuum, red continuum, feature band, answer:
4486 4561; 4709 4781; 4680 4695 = -0.5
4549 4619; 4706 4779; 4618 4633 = -1.2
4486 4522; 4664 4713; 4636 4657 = -1.3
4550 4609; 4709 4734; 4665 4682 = -0.9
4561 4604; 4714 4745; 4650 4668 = -1.3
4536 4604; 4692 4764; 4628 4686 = -3.6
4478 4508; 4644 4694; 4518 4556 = 1.3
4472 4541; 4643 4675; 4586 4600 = -0.2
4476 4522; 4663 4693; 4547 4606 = -1.2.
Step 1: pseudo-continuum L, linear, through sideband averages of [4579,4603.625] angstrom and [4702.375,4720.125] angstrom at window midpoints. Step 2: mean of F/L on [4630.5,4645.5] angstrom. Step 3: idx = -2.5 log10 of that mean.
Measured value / -0.11 mag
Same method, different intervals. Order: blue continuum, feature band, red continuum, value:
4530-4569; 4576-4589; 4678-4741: -0.025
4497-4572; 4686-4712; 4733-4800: 0.088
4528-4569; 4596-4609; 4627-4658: 0.046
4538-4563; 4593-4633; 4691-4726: -0.087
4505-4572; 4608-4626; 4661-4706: -0.117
